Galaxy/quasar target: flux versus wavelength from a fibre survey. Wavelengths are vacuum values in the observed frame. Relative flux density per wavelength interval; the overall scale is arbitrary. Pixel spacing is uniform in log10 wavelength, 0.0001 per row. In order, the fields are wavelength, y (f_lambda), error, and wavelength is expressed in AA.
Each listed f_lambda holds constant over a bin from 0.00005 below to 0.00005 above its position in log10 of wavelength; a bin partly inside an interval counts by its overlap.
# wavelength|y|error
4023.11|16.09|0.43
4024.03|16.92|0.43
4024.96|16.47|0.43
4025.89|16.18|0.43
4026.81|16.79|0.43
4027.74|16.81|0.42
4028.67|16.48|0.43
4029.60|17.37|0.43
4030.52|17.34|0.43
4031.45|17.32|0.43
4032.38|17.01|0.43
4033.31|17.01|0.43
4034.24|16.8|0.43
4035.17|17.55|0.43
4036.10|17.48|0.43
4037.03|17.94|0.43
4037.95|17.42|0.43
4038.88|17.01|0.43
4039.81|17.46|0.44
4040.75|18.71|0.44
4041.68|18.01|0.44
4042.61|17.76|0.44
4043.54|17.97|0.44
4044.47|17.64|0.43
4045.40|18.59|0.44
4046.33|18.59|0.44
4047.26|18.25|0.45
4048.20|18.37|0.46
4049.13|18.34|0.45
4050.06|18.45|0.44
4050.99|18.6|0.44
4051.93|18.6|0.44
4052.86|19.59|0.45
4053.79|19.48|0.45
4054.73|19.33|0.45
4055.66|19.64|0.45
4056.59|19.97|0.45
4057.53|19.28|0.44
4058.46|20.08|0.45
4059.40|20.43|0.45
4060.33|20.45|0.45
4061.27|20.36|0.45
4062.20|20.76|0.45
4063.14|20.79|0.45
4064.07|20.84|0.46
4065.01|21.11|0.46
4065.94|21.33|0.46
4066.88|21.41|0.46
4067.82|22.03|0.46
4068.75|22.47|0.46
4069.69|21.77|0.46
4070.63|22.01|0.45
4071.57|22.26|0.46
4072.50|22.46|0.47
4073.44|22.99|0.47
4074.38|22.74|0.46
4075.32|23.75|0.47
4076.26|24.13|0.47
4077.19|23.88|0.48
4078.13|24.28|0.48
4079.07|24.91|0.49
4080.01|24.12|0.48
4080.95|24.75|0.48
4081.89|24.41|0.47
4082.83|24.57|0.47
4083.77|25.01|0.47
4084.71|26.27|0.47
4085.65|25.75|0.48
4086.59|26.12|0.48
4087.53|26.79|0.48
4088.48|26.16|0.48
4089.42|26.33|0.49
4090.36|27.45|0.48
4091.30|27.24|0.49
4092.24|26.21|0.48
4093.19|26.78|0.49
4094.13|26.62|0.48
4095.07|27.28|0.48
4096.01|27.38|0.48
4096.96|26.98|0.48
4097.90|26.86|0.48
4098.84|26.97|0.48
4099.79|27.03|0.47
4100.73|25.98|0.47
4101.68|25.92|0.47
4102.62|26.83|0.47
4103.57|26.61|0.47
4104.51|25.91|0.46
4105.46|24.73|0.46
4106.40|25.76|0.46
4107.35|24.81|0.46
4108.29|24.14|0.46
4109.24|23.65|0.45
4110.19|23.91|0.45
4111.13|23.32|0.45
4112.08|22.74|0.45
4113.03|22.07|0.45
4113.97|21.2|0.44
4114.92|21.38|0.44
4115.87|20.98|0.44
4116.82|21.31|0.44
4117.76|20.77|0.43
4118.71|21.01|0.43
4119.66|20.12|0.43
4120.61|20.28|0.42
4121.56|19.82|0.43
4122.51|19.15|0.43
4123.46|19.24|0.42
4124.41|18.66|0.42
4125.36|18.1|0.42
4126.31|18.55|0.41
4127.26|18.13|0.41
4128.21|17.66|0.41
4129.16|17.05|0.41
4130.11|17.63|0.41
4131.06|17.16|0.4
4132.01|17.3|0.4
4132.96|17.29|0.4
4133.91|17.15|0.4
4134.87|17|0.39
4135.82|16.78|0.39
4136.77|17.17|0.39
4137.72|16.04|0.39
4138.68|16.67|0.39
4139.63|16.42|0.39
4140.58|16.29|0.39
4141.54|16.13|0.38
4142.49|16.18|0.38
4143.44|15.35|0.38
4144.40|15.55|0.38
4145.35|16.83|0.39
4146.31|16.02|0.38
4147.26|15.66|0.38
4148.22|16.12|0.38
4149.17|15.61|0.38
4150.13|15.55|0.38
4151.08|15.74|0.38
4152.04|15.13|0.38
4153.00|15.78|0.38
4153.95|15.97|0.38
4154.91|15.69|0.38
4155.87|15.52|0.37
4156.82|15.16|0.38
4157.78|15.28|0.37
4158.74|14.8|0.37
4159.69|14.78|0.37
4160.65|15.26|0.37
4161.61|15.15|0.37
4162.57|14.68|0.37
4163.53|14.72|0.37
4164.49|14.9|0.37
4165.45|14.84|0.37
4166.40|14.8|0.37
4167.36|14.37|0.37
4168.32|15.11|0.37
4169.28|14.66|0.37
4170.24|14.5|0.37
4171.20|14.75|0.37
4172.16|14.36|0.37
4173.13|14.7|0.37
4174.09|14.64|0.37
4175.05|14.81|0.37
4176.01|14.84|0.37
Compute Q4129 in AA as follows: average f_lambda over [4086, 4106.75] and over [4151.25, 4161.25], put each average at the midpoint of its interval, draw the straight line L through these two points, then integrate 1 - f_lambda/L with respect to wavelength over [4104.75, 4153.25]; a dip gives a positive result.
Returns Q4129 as 4.0 AA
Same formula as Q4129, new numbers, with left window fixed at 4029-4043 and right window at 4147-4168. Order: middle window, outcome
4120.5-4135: -2.12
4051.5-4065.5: -2.47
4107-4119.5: -4.88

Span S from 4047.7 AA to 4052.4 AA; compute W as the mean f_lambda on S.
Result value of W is 18.5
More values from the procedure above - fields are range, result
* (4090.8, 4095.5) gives 26.8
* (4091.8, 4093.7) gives 26.4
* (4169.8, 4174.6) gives 14.6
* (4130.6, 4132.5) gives 17.3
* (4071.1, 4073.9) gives 22.6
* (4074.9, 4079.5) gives 24.2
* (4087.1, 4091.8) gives 26.8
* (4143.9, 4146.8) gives 16.1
